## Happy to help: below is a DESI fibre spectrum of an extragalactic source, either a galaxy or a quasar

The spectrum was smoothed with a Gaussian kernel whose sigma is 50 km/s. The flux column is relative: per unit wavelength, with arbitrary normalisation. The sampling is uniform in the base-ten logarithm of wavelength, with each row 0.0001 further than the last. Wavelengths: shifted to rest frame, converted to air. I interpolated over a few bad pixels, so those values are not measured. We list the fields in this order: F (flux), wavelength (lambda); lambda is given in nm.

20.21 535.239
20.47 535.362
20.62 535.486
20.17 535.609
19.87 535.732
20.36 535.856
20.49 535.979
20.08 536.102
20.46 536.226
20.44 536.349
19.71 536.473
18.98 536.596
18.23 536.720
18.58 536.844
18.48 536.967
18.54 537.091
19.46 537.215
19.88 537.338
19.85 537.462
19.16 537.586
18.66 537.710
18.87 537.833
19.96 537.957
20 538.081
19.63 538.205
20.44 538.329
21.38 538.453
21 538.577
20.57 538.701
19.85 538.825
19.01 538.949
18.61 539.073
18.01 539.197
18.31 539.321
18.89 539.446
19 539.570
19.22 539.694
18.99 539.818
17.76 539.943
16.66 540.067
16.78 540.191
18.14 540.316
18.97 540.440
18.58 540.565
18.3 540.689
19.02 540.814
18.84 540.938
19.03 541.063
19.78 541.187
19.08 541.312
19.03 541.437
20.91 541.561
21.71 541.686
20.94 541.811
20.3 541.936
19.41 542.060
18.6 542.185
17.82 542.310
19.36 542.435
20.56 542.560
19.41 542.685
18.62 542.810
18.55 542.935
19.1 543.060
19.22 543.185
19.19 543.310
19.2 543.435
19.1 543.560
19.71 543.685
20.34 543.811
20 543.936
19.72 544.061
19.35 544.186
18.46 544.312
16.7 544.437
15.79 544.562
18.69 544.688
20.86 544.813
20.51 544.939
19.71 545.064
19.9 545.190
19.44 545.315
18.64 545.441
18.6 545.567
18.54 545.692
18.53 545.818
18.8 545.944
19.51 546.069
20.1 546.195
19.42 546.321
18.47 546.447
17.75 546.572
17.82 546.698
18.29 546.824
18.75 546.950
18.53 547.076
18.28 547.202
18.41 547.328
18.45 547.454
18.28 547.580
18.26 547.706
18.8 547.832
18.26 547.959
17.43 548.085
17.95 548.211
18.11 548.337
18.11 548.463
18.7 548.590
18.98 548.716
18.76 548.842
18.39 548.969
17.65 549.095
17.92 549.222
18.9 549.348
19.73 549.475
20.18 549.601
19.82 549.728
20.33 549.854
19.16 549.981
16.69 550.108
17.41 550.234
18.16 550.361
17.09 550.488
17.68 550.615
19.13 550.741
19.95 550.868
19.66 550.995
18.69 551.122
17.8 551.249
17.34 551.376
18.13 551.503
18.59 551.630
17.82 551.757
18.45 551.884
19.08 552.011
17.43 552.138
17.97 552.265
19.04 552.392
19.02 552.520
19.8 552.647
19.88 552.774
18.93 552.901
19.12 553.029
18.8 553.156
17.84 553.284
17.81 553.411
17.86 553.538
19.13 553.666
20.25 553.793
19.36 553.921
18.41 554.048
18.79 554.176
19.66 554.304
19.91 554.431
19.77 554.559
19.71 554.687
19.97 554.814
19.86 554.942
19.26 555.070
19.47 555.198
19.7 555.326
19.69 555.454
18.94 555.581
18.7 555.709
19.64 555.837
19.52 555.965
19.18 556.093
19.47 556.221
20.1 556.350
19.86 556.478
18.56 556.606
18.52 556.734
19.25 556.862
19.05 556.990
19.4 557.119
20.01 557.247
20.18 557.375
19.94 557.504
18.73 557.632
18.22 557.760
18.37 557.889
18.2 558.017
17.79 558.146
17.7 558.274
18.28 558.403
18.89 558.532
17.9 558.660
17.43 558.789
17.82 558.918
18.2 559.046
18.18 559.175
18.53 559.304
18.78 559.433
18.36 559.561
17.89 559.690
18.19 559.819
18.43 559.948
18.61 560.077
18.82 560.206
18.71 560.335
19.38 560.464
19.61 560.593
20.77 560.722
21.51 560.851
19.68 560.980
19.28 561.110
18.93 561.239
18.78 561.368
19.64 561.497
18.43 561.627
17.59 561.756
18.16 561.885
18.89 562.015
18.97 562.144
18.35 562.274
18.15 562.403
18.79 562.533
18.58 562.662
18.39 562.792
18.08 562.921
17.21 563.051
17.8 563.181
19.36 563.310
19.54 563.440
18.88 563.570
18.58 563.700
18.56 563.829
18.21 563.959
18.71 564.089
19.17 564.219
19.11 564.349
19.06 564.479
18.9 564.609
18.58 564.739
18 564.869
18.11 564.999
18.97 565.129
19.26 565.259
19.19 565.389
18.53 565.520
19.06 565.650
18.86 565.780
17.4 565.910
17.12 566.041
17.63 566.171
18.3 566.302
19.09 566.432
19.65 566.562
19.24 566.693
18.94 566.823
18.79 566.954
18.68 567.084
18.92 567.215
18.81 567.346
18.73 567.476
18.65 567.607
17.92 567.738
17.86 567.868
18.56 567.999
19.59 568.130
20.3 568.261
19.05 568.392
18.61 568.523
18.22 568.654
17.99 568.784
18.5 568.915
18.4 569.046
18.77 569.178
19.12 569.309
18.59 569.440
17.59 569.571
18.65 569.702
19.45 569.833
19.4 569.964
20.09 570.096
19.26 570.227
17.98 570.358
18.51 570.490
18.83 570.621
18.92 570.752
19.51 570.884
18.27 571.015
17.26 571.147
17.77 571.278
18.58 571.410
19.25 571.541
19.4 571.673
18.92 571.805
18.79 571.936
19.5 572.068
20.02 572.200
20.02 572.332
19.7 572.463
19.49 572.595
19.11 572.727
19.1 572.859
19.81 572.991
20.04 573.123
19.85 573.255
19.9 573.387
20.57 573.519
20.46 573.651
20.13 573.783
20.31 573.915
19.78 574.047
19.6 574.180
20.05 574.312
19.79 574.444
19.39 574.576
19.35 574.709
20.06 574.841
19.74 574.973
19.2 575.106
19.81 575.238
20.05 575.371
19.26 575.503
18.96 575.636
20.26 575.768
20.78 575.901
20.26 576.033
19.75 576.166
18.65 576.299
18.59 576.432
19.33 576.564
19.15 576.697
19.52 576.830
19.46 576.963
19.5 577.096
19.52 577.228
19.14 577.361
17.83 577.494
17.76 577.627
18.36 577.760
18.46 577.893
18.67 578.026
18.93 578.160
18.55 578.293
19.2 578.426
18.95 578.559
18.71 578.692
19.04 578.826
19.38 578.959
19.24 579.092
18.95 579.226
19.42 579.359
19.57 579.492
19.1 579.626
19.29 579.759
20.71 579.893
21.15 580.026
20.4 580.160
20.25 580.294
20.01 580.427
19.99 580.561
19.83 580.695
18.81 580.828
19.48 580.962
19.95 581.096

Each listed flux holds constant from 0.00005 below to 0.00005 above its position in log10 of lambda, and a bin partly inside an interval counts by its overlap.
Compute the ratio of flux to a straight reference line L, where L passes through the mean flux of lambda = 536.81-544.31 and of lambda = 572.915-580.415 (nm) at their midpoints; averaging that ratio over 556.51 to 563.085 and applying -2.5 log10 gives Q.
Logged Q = 0.04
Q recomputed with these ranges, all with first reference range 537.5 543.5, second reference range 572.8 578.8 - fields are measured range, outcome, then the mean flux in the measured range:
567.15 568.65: 0.03 mag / 18.8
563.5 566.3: 0.05 mag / 18.6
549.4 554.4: 0.03 mag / 18.7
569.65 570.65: 0.02 mag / 19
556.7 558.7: 0.03 mag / 18.8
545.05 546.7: 0.02 mag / 19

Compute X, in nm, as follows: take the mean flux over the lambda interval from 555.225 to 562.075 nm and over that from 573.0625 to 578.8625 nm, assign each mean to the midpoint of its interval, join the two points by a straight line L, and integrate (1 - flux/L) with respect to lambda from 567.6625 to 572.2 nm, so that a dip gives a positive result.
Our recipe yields 0.11 nm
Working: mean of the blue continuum 18.9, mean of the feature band 18.8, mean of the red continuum 19.4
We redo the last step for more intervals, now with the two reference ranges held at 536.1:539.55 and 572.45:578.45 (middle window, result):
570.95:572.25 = 0.05 nm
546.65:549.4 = 0.16 nm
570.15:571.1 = 0.03 nm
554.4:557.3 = 0.00 nm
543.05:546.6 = 0.06 nm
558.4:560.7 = 0.11 nm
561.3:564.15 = 0.14 nm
